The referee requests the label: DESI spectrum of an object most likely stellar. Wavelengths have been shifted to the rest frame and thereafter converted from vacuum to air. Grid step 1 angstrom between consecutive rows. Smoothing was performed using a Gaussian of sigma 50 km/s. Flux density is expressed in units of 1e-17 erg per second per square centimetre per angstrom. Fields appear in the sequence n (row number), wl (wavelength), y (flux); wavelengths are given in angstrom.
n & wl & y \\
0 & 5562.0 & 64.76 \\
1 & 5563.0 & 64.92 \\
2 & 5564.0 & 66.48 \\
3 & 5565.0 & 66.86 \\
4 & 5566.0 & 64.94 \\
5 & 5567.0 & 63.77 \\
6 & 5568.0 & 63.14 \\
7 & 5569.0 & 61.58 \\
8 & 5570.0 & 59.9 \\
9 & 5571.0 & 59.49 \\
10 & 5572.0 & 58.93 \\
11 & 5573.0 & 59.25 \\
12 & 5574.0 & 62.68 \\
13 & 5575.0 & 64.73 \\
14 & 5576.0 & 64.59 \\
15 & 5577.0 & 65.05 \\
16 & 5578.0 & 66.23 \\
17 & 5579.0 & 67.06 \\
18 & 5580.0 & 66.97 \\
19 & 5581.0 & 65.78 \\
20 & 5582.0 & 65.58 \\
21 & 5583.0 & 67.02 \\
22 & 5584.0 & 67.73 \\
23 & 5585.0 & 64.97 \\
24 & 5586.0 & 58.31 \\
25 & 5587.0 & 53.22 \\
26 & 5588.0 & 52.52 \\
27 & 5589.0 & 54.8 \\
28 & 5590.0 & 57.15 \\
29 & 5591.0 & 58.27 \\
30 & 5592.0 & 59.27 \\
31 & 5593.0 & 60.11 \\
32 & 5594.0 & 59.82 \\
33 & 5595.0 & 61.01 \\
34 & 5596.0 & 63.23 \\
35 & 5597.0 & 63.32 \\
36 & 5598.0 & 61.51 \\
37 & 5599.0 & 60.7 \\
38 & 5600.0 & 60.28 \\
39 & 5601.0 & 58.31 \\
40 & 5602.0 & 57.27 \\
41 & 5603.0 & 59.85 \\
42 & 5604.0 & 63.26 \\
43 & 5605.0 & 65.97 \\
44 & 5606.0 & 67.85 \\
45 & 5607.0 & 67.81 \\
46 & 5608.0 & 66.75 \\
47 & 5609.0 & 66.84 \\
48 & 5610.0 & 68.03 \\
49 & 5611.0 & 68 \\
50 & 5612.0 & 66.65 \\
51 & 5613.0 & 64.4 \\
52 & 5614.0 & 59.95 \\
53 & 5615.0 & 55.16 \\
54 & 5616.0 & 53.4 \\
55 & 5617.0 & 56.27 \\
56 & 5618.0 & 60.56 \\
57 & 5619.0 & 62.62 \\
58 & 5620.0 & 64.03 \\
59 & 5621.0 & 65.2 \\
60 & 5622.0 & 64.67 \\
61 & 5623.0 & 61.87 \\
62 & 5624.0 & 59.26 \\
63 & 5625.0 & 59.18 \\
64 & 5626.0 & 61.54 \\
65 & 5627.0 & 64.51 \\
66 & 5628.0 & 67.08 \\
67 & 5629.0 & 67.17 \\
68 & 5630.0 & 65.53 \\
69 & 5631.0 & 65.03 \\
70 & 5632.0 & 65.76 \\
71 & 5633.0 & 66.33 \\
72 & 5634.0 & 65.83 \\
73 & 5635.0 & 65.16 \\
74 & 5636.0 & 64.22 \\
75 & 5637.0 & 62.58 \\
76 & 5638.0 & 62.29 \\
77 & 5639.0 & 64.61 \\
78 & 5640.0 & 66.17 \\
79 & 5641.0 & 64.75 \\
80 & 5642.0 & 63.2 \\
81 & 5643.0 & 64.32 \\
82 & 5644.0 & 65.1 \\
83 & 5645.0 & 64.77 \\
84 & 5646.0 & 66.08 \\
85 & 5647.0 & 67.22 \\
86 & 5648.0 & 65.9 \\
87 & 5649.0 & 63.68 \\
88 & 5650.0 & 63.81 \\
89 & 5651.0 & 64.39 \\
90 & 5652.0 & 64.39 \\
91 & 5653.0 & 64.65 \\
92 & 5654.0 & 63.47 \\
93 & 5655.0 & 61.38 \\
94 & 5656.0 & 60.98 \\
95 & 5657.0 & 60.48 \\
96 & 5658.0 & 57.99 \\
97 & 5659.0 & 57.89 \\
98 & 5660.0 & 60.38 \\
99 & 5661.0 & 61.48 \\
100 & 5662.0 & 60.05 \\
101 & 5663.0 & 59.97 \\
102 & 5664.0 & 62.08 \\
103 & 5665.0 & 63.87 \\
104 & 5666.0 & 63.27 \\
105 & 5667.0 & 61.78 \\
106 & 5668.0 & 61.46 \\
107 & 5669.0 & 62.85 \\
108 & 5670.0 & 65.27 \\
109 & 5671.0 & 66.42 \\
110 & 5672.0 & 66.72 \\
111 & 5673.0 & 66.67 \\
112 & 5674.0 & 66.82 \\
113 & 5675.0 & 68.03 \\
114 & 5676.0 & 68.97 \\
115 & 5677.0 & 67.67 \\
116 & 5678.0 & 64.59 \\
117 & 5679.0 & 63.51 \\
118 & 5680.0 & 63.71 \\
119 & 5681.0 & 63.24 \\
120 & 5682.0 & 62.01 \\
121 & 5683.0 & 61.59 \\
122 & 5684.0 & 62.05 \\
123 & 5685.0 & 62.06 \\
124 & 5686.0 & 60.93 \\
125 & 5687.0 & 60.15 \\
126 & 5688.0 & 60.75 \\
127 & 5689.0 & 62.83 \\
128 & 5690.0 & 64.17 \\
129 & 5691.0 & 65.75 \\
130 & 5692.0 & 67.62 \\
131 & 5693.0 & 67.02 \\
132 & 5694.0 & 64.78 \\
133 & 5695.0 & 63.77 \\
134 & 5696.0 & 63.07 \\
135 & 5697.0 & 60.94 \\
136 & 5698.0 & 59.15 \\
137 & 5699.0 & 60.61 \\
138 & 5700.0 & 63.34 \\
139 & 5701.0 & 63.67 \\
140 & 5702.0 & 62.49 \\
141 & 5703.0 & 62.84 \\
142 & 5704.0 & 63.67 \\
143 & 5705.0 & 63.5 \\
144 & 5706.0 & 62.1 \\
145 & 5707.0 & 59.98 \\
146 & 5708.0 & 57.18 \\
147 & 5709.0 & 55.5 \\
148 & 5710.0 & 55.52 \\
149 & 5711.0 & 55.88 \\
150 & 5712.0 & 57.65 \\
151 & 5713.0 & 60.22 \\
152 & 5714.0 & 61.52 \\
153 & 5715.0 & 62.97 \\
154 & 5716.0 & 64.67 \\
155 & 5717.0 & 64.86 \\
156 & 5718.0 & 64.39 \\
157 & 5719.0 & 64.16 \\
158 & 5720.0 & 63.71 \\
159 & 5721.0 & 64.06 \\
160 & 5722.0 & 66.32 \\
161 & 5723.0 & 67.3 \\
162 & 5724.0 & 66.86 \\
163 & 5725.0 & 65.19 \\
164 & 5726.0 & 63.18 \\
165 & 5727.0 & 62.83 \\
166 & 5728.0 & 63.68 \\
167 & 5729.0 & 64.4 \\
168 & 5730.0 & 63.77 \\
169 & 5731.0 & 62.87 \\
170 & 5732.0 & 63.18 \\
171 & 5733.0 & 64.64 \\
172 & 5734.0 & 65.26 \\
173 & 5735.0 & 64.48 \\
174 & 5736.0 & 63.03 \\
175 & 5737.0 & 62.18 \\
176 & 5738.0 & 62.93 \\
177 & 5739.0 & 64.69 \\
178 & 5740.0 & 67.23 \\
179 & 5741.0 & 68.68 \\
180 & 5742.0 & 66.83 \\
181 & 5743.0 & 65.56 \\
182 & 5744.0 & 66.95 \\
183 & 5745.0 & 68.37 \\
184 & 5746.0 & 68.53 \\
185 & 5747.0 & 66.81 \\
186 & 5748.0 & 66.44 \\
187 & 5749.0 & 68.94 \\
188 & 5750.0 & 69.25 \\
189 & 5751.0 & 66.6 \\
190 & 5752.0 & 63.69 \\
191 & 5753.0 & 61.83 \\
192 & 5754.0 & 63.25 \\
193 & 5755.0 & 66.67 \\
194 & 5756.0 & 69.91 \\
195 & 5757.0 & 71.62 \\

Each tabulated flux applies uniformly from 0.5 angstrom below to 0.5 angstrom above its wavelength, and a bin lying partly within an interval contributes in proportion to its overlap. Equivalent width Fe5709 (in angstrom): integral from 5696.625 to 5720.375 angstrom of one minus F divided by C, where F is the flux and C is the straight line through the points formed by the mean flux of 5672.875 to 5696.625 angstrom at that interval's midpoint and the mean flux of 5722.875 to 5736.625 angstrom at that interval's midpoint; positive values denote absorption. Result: 1.1 angstrom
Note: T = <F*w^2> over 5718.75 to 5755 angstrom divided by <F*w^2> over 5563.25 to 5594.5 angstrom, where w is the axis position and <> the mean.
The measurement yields 1.1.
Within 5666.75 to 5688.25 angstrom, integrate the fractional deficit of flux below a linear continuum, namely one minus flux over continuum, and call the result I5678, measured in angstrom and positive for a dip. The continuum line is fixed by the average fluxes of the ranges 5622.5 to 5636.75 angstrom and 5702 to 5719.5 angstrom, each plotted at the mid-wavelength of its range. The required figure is -0.6 angstrom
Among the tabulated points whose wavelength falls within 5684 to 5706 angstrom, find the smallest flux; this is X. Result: 59.15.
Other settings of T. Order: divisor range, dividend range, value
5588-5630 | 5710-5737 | 1.06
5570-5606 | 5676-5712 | 1.05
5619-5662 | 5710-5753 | 1.05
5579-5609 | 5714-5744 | 1.10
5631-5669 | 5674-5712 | 1.00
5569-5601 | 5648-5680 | 1.06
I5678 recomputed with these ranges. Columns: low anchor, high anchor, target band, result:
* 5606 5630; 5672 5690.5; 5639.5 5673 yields 0.21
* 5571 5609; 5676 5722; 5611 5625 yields 0.21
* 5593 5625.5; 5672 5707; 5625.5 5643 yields -0.59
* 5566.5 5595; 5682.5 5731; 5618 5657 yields -1.24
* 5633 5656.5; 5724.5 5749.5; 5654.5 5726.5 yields 2.24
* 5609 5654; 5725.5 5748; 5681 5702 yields 0.55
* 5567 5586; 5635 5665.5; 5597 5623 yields 0.35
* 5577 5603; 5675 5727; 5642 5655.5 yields -0.52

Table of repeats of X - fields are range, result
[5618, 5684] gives 57.89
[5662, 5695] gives 59.97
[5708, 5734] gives 55.5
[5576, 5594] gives 52.52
